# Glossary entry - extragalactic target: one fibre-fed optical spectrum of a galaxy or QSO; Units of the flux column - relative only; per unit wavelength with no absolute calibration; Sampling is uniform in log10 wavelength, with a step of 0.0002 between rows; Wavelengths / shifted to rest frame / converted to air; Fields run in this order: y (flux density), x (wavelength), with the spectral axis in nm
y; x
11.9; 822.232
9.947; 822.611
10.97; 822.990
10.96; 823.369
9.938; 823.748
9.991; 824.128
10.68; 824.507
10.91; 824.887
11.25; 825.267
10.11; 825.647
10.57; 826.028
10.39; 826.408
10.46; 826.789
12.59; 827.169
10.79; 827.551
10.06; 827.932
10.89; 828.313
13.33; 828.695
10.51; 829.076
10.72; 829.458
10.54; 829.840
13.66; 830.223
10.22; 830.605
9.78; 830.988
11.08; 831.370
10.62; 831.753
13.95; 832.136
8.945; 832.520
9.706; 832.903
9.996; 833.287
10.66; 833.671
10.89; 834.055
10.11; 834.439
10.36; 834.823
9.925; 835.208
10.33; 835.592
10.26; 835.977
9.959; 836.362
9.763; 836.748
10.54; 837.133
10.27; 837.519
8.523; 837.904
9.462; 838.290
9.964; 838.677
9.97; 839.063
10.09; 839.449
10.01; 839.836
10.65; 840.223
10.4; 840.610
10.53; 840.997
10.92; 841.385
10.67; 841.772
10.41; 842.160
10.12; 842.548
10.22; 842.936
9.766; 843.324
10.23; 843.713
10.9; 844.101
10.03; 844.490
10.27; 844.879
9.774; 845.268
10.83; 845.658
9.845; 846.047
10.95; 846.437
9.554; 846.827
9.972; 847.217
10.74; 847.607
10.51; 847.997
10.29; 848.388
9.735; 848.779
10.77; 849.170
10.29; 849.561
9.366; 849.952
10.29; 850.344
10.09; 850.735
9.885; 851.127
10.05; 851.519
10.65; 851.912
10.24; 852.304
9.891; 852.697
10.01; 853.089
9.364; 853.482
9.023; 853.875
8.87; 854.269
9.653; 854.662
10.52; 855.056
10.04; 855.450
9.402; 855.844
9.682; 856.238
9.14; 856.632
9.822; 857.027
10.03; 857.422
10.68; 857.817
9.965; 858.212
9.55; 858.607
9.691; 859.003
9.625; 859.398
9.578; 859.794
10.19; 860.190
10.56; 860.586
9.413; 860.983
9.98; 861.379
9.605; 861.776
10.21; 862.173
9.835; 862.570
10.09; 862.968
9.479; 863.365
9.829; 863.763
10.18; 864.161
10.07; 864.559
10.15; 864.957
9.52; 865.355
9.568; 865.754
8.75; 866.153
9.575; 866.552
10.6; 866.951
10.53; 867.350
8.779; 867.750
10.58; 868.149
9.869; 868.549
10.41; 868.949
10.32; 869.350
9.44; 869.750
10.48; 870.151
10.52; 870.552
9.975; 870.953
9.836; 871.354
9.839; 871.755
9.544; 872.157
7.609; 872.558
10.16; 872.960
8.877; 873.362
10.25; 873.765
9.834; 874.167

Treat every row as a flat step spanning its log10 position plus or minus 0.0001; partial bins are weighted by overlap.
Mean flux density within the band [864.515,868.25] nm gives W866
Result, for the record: 9.78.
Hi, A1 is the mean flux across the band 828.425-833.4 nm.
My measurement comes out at 11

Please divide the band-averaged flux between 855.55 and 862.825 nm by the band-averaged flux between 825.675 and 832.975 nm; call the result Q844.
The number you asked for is 0.89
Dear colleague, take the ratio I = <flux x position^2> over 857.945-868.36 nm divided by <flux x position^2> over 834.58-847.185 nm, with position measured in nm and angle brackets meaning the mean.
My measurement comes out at 1.02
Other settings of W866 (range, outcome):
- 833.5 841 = 10.1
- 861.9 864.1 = 9.89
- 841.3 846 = 10.3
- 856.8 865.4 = 9.92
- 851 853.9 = 9.94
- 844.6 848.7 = 10.3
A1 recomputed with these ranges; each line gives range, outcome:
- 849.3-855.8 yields 9.89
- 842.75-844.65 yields 10.2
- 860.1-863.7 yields 9.92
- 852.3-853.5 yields 9.9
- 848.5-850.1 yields 10.1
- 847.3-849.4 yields 10.4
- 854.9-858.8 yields 9.88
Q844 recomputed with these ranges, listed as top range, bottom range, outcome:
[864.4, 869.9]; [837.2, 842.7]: 0.97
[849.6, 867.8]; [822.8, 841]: 0.93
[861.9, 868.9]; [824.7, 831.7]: 0.90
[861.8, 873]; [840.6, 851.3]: 0.96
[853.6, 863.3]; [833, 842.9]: 0.96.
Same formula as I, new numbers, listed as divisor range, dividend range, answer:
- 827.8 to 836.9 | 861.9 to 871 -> 1.01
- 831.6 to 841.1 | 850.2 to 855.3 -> 1.00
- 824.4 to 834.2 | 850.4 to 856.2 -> 0.96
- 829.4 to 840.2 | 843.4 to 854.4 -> 1.01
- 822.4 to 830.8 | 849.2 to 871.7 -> 0.98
